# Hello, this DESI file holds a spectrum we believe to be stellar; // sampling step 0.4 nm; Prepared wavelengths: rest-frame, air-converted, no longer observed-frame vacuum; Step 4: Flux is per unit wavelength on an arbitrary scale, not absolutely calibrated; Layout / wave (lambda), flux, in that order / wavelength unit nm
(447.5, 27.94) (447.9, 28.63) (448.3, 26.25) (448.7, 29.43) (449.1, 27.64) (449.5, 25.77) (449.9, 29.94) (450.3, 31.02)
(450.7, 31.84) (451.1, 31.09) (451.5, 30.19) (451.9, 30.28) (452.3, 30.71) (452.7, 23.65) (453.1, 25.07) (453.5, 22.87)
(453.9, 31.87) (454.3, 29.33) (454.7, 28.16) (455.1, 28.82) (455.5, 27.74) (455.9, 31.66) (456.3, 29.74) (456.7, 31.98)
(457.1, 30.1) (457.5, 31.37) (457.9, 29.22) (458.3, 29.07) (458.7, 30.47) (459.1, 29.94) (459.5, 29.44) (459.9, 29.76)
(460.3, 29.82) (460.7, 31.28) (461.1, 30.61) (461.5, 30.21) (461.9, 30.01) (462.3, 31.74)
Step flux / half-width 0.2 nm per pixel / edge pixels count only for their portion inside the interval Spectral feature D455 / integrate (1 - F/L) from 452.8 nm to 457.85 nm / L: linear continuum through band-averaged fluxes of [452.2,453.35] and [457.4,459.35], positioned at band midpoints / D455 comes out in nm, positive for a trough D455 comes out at -0.212 nm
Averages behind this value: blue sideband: 26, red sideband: 29.9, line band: 29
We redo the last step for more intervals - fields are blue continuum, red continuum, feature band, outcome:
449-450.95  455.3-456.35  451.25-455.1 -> 0.19 nm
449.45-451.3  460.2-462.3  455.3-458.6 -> 0.03 nm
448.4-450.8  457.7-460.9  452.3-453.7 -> 0.21 nm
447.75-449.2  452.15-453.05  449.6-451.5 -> -0.23 nm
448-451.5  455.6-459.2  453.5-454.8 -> 0.04 nm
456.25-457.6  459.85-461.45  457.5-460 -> 0.07 nm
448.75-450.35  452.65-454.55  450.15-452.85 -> -0.22 nm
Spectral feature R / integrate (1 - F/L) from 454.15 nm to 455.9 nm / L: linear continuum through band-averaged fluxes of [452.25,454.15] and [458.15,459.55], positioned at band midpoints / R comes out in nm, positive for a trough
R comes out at -0.08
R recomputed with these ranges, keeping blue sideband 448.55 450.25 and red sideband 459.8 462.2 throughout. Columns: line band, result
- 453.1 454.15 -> 0.08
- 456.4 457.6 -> -0.05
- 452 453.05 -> 0.06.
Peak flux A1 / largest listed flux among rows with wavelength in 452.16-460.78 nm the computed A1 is 31.98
